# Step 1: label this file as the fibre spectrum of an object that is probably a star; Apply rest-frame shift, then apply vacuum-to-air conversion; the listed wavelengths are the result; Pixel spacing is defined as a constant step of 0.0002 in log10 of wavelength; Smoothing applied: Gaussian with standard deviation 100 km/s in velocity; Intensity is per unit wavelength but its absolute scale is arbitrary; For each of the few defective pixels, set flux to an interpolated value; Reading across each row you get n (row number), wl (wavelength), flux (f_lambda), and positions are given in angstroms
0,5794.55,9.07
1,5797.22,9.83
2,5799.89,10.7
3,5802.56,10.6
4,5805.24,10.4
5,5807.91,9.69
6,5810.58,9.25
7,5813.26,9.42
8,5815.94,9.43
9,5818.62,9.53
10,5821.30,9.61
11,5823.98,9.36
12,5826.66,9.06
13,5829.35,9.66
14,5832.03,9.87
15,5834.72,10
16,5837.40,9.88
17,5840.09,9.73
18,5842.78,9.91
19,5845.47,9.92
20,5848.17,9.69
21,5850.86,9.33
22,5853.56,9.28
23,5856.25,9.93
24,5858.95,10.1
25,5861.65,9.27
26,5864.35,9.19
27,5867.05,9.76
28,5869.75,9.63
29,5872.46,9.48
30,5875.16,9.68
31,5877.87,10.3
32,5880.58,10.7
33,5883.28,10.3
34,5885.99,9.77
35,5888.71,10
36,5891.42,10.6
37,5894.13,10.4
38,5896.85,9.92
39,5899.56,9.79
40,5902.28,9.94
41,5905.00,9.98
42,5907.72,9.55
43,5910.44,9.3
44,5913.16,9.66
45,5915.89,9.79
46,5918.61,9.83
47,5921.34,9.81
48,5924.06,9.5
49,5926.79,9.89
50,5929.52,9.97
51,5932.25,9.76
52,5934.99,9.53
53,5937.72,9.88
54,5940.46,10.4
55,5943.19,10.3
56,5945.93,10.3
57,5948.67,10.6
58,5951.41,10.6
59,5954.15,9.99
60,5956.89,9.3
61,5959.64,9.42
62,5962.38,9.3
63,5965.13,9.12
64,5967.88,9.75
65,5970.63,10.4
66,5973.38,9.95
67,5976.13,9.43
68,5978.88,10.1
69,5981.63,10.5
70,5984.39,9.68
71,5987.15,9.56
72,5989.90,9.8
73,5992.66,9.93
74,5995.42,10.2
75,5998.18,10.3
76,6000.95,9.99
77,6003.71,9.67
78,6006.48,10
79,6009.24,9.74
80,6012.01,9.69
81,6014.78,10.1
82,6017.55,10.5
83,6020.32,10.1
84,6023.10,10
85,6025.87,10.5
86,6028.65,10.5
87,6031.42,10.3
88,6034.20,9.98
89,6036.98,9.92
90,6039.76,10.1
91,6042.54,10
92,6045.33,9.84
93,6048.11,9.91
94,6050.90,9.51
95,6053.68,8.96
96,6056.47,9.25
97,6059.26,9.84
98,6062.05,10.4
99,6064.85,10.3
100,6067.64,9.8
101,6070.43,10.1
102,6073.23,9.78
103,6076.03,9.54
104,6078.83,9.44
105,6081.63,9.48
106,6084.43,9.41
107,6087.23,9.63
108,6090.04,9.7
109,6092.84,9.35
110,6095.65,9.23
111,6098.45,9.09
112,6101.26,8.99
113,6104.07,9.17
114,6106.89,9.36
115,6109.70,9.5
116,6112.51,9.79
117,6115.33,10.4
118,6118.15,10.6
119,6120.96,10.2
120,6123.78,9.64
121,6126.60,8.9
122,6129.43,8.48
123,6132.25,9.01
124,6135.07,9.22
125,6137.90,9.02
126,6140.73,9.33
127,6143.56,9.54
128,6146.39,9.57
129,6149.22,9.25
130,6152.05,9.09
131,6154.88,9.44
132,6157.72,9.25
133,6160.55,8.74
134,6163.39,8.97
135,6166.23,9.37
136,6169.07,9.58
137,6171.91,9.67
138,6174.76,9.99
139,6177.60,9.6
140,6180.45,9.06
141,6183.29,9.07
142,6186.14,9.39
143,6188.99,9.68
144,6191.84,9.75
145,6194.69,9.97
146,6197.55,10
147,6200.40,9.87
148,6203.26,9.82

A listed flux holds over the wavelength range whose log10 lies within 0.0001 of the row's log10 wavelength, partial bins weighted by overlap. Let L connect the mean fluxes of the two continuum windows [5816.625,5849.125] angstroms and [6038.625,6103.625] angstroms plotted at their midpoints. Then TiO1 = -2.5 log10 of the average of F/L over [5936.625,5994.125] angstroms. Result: -0.030 mag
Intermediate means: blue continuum 9.68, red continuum 9.63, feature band 9.92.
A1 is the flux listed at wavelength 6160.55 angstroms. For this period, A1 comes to 8.74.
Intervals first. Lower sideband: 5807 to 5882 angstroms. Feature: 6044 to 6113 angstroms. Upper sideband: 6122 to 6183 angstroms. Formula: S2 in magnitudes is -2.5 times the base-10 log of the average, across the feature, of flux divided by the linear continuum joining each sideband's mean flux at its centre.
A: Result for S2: -0.02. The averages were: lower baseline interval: 9.67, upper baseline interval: 9.27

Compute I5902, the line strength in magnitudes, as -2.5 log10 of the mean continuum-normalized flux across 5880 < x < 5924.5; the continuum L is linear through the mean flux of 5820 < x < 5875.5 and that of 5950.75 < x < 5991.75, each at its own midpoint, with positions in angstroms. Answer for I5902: -0.03 mag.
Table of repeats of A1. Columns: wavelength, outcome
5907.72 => 9.55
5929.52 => 9.97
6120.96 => 10.2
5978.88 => 10.1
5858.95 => 10.1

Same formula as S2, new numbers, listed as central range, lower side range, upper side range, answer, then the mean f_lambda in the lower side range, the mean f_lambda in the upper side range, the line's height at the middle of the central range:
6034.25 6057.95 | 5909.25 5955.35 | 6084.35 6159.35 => -0.009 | 9.95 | 9.41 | 9.63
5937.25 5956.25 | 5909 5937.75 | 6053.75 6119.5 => -0.063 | 9.71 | 9.64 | 9.7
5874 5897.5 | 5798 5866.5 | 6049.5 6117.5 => -0.055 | 9.71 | 9.59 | 9.69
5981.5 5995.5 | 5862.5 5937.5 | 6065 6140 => -0.019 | 9.85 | 9.51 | 9.7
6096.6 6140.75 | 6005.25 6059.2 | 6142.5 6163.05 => 0.003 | 9.94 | 9.25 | 9.45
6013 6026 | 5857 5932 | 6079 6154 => -0.064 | 9.86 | 9.42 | 9.61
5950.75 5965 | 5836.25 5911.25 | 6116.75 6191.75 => 0.008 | 9.84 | 9.38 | 9.7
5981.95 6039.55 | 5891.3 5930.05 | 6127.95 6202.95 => -0.041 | 9.84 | 9.39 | 9.66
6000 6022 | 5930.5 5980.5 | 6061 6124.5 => -0.018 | 9.9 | 9.69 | 9.81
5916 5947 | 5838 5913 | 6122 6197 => -0.020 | 9.83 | 9.34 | 9.73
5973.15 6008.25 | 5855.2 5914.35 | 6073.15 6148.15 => -0.028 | 9.88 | 9.45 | 9.68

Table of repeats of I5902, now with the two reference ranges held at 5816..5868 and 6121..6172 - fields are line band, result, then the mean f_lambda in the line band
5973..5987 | -0.050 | 9.9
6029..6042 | -0.081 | 10.1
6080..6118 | -0.024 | 9.51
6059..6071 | -0.086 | 10.1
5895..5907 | -0.039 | 9.91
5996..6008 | -0.064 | 10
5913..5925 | -0.023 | 9.73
